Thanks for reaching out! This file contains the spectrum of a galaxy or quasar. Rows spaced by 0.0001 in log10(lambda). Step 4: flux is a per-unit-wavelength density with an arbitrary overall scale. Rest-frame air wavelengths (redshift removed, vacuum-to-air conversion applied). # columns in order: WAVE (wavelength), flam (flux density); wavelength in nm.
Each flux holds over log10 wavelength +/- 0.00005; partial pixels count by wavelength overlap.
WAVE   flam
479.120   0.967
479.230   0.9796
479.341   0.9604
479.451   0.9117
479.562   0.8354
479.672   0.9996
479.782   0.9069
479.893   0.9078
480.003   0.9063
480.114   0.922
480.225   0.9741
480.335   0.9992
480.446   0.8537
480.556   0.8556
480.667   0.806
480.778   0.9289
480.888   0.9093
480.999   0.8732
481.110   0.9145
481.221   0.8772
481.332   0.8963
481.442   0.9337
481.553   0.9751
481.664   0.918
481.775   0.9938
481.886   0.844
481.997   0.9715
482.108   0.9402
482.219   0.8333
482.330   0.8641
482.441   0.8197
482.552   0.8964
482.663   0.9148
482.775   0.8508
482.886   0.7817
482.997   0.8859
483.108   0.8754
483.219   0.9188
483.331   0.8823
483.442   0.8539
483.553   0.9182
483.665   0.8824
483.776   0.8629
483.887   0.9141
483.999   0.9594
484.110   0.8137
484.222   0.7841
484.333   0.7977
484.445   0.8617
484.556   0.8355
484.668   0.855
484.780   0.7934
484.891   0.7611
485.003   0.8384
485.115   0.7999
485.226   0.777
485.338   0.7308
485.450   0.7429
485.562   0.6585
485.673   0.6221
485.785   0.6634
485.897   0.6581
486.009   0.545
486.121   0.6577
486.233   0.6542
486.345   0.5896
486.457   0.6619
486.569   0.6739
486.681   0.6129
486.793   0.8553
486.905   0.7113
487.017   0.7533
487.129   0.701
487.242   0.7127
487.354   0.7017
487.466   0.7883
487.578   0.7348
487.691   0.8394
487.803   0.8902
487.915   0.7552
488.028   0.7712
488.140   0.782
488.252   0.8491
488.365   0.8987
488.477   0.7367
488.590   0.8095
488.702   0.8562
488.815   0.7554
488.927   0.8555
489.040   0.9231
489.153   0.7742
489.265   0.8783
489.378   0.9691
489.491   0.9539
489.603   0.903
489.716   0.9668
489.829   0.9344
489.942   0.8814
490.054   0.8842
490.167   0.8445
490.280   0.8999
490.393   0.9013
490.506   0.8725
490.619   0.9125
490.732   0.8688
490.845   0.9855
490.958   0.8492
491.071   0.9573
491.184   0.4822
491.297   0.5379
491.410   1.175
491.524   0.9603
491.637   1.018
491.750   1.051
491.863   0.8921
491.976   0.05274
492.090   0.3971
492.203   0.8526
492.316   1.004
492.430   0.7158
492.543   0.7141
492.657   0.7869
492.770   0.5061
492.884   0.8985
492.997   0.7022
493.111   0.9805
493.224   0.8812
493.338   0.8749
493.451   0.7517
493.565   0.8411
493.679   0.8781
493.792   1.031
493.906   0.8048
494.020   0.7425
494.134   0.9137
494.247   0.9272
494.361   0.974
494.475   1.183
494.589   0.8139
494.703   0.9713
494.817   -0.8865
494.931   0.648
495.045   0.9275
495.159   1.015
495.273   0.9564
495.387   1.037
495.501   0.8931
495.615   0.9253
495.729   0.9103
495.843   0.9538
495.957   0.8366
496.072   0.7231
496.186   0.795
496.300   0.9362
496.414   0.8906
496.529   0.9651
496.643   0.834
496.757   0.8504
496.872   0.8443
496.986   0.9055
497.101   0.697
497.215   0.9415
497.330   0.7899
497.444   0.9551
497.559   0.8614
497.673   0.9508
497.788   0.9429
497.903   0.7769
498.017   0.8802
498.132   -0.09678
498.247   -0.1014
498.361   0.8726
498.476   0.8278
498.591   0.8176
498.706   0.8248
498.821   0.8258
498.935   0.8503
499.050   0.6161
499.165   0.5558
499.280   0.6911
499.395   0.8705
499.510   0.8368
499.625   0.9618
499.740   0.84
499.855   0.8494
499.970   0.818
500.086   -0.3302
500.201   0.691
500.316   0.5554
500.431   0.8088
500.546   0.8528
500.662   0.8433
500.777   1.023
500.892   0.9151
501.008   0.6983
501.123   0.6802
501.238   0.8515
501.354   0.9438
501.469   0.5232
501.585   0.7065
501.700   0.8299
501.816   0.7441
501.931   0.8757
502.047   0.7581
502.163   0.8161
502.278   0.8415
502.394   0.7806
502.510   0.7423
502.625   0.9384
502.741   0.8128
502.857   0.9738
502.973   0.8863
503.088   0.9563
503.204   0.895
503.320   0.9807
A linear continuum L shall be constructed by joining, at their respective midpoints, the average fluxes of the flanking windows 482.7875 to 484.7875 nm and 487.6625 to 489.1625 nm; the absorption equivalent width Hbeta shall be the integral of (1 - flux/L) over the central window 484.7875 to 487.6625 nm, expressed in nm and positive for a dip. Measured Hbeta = 0.46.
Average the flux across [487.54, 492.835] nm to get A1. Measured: 0.827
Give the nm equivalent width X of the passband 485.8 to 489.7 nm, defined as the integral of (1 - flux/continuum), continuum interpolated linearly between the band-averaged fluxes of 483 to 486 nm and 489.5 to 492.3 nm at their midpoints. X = 0.25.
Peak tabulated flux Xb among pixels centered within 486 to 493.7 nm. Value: 1.175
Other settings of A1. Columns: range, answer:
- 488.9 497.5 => 0.838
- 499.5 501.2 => 0.735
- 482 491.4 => 0.812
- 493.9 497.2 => 0.829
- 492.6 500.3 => 0.781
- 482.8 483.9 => 0.876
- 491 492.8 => 0.761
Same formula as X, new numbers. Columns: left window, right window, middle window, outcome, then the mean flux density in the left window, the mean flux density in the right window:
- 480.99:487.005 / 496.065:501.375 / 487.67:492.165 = -0.252 nm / 0.814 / 0.764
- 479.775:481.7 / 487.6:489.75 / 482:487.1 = 0.516 nm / 0.909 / 0.848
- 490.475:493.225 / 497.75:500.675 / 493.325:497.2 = -0.466 nm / 0.8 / 0.684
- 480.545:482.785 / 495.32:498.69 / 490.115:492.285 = 0.061 nm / 0.897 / 0.808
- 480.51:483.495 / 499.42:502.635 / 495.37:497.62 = -0.232 nm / 0.889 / 0.763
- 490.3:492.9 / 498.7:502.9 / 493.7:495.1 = 0.058 nm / 0.799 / 0.767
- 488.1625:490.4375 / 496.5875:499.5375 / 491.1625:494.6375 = 0.006 nm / 0.872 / 0.754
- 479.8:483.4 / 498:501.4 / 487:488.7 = 0.095 nm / 0.897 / 0.706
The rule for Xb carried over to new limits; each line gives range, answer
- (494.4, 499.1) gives 1.183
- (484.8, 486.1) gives 0.8384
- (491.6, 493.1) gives 1.051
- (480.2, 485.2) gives 0.9992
